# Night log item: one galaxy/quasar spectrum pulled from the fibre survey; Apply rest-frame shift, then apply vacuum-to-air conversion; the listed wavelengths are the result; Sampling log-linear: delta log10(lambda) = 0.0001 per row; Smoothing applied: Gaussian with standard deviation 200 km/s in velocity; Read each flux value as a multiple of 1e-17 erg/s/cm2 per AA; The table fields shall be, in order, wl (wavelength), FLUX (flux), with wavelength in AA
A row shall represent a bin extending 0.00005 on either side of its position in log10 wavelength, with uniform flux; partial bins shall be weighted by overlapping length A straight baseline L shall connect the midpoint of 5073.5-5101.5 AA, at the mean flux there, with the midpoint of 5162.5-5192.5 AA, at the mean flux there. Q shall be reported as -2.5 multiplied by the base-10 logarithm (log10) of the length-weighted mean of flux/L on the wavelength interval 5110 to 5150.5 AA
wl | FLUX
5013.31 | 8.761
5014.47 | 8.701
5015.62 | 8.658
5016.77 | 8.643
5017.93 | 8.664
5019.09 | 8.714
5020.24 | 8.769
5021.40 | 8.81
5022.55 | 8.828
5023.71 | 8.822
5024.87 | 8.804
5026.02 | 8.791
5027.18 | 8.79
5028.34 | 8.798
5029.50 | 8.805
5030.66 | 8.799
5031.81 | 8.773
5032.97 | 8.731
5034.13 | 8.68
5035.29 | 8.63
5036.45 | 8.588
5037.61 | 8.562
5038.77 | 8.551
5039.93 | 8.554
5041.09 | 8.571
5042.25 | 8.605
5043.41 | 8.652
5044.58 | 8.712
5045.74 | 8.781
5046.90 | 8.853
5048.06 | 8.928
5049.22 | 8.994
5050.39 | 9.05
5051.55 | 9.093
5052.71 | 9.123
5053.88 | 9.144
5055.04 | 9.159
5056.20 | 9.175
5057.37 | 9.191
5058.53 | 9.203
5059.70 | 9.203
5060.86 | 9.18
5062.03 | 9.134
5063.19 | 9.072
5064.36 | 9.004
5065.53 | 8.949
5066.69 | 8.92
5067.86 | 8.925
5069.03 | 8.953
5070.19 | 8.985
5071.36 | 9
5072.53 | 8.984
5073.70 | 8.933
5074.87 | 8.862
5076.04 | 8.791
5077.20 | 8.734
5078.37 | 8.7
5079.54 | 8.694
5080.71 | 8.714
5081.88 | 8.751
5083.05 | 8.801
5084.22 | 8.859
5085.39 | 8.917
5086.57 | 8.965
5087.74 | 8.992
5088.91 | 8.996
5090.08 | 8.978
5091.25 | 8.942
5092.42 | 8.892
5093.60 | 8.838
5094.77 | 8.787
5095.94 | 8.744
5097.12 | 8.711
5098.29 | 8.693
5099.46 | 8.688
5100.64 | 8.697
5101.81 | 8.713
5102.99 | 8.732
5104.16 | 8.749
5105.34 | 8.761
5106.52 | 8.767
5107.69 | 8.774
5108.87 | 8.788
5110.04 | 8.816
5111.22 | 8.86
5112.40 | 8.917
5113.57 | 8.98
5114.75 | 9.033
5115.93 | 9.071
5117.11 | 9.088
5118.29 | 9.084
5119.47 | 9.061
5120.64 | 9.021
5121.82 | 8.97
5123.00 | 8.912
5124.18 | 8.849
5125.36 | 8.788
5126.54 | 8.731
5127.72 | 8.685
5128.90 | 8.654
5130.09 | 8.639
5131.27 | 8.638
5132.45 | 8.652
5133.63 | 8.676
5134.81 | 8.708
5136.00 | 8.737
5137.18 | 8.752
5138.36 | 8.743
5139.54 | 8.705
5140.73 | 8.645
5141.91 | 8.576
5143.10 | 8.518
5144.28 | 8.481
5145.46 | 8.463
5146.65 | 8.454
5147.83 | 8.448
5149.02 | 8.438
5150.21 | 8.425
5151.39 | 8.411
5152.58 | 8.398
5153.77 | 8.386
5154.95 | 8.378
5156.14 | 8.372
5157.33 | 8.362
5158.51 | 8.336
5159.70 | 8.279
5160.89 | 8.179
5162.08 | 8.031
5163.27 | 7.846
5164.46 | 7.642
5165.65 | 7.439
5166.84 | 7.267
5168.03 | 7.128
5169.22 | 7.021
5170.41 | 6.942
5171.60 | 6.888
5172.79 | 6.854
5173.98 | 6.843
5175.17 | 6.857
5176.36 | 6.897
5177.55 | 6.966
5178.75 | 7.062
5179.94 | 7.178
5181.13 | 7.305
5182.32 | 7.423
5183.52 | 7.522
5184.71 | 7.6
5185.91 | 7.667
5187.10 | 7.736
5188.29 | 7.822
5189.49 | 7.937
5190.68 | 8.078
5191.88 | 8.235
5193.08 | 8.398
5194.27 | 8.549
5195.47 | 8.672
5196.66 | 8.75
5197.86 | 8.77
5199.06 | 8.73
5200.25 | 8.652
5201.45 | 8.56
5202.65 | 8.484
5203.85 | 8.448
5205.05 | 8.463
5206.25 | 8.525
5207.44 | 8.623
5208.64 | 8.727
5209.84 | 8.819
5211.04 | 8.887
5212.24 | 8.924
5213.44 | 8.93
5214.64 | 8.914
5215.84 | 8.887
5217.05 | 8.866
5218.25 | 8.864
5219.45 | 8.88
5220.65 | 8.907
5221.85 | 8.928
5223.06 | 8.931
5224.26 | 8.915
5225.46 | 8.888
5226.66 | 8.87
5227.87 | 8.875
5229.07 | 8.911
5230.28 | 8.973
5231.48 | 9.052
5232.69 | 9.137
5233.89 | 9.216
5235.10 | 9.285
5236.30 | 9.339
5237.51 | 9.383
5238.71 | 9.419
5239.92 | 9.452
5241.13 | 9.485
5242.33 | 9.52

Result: -0.08 mag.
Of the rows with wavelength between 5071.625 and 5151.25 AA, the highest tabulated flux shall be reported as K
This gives 9.088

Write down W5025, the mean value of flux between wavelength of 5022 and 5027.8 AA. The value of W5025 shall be 8.8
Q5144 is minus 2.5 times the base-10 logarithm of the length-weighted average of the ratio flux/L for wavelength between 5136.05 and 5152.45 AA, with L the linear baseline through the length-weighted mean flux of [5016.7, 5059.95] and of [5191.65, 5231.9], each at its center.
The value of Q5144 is 0.03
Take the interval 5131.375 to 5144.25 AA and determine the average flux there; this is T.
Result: 8.66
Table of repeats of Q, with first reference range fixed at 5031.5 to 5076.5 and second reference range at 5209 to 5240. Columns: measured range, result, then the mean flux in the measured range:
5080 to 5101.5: 0.01 mag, 8.83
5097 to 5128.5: 0.01 mag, 8.85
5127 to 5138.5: 0.03 mag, 8.69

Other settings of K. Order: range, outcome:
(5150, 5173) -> 8.425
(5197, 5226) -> 8.931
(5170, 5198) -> 8.77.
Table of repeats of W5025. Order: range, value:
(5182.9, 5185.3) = 7.55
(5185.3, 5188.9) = 7.74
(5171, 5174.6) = 6.87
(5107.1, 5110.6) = 8.81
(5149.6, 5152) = 8.41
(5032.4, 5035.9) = 8.67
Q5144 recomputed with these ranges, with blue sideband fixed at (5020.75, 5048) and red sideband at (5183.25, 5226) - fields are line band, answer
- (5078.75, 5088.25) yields -0.02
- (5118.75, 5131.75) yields -0.02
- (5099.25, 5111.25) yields -0.01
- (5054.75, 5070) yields -0.05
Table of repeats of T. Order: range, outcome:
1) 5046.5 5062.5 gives 9.1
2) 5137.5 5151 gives 8.54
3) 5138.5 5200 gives 7.94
